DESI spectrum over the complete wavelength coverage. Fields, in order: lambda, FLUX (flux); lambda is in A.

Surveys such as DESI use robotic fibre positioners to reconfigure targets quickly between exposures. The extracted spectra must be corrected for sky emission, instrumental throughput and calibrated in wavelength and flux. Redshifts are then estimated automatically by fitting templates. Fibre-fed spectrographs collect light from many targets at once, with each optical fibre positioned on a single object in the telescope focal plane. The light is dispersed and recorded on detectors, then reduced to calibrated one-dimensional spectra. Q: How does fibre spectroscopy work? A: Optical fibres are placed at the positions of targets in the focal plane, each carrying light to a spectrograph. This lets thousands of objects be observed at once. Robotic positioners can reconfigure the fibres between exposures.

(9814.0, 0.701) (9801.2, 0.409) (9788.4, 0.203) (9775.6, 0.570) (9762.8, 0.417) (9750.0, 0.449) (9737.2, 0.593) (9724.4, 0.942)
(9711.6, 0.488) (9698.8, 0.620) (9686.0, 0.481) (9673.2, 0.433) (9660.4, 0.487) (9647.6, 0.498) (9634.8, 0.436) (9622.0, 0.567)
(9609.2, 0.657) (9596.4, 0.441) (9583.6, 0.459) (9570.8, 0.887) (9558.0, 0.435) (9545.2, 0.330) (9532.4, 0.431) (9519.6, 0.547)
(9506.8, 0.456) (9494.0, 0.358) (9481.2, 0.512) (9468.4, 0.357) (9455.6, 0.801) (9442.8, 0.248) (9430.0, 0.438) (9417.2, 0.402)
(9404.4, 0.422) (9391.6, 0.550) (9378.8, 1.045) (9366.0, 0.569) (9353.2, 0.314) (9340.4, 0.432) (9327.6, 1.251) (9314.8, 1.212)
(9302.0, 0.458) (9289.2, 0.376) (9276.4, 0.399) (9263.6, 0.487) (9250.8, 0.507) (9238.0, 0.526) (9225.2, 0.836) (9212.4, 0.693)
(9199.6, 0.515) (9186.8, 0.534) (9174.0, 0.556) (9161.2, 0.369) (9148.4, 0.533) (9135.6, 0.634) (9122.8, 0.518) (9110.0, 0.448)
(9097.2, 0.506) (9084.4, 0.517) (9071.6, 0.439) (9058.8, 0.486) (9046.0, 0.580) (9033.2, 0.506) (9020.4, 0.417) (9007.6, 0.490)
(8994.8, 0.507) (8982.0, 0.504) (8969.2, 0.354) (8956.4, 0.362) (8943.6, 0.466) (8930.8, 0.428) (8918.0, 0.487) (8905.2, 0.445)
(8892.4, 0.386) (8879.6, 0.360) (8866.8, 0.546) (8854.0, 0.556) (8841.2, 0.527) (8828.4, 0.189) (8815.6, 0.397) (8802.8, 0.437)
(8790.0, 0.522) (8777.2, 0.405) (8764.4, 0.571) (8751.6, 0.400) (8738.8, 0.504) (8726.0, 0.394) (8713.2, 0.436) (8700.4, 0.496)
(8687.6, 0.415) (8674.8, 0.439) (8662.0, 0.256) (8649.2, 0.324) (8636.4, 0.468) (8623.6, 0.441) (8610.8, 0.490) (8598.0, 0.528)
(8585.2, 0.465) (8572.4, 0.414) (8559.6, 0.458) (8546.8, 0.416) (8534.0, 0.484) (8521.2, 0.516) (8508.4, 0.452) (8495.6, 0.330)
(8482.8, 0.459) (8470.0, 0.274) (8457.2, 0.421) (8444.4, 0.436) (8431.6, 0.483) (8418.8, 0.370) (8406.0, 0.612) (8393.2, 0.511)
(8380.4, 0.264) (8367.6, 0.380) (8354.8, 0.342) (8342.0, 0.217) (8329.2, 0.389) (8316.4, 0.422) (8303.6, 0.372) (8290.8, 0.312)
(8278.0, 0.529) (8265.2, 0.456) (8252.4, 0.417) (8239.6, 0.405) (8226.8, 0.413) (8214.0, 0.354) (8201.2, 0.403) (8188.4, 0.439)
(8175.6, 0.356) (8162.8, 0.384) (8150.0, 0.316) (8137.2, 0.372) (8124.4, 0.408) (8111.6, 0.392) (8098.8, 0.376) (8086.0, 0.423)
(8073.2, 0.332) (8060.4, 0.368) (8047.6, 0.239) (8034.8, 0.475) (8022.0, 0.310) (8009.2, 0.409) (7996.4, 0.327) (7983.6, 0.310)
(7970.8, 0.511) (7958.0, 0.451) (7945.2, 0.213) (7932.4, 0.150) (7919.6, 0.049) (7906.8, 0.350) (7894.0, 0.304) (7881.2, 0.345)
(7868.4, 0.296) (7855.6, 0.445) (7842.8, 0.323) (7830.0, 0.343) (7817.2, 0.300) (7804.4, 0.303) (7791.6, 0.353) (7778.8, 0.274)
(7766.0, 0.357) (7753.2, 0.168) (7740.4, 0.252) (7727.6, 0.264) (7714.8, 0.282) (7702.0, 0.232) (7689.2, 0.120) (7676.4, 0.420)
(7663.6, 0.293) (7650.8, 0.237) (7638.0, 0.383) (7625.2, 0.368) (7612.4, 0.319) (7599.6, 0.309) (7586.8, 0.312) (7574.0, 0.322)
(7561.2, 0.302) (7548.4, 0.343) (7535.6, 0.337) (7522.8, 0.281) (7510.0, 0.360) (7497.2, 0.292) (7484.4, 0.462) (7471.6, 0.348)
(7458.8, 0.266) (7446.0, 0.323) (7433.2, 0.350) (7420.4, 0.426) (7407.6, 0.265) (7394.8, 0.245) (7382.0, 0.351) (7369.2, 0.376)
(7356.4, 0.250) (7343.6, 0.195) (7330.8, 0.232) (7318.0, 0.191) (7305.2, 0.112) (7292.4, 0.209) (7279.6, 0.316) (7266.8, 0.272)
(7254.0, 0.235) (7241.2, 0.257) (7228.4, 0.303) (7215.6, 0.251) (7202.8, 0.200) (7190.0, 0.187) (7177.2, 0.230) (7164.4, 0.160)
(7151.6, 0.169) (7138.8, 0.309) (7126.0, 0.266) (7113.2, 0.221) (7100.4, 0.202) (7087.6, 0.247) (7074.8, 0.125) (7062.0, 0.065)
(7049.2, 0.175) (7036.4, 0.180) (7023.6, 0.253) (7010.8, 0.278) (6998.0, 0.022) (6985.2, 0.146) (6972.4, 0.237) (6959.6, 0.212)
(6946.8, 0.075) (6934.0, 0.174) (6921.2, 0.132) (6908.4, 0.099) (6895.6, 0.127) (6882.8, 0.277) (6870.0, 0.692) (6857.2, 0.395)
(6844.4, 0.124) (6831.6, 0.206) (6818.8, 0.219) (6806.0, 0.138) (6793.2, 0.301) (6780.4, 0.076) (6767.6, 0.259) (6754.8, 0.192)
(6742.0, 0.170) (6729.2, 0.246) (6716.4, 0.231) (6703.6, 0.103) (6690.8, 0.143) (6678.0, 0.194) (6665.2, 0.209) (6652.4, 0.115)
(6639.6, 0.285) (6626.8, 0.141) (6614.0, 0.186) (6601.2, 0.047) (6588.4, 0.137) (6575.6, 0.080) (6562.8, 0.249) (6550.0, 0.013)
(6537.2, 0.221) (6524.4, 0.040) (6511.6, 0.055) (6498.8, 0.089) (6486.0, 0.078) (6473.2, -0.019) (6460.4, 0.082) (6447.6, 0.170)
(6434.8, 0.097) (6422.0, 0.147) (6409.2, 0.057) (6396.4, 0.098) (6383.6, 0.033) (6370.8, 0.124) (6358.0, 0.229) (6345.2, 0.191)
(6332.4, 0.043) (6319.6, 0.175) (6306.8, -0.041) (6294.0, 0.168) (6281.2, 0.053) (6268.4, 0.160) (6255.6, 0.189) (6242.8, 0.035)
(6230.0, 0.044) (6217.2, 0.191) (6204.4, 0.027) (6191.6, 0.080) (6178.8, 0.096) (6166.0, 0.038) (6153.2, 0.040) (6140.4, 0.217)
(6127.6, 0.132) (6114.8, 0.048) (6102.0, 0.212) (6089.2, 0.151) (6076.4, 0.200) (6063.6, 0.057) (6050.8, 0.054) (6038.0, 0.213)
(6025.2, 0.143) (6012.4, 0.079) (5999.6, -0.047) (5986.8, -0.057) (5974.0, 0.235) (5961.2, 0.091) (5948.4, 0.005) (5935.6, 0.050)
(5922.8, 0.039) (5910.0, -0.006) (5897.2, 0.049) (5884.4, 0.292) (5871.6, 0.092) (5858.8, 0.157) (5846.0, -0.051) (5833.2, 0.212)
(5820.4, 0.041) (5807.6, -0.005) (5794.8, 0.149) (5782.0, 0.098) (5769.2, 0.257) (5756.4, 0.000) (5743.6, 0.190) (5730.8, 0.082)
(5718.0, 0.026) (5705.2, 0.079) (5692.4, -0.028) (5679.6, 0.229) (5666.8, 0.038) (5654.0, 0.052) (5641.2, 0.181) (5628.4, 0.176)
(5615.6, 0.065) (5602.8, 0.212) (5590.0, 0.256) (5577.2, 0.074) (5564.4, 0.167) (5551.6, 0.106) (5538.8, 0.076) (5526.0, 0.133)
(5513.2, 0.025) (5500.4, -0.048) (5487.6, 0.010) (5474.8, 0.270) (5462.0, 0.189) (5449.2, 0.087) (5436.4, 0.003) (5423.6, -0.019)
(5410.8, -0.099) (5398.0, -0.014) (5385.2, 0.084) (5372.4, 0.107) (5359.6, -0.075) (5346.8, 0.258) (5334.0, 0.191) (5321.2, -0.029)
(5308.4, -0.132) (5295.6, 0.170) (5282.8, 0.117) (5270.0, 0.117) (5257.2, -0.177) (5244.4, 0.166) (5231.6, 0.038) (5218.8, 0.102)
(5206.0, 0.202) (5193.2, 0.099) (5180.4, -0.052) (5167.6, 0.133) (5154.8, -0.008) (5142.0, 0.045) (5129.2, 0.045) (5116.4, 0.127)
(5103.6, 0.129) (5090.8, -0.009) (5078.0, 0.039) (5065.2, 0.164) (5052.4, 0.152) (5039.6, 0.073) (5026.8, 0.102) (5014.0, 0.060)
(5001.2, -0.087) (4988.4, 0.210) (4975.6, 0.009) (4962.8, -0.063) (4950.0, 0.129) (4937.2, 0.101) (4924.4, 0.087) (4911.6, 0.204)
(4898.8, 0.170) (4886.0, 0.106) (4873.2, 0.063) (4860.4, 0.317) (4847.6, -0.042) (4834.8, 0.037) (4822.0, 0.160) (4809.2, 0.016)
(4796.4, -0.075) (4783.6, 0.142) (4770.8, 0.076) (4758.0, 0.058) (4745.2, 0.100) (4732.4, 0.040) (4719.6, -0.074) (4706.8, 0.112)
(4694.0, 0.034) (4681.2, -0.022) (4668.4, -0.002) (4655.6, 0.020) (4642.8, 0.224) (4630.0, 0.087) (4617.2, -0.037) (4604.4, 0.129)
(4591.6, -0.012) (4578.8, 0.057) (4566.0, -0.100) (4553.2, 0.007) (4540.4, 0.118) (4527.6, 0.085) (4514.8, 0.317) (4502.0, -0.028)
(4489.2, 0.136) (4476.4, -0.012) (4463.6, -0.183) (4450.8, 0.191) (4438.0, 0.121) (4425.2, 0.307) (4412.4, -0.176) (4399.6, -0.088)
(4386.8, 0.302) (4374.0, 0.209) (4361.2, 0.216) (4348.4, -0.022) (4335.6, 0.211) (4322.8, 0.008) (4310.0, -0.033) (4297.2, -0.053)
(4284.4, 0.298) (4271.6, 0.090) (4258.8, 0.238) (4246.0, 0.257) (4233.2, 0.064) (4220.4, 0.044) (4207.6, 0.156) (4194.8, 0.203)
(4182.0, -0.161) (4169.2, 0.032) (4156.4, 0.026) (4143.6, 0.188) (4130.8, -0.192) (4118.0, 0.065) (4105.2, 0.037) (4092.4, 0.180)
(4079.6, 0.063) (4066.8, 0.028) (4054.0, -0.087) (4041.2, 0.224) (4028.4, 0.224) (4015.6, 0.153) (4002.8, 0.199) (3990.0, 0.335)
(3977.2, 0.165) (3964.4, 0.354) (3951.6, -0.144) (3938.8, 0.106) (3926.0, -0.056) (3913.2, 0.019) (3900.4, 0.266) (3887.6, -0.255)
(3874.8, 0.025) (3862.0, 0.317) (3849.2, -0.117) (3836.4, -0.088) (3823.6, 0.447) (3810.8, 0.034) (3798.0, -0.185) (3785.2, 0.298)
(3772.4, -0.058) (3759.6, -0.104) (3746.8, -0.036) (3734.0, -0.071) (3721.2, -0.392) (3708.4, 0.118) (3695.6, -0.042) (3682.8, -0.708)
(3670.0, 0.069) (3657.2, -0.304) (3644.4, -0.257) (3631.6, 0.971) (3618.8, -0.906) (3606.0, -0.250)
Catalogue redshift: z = 0.84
